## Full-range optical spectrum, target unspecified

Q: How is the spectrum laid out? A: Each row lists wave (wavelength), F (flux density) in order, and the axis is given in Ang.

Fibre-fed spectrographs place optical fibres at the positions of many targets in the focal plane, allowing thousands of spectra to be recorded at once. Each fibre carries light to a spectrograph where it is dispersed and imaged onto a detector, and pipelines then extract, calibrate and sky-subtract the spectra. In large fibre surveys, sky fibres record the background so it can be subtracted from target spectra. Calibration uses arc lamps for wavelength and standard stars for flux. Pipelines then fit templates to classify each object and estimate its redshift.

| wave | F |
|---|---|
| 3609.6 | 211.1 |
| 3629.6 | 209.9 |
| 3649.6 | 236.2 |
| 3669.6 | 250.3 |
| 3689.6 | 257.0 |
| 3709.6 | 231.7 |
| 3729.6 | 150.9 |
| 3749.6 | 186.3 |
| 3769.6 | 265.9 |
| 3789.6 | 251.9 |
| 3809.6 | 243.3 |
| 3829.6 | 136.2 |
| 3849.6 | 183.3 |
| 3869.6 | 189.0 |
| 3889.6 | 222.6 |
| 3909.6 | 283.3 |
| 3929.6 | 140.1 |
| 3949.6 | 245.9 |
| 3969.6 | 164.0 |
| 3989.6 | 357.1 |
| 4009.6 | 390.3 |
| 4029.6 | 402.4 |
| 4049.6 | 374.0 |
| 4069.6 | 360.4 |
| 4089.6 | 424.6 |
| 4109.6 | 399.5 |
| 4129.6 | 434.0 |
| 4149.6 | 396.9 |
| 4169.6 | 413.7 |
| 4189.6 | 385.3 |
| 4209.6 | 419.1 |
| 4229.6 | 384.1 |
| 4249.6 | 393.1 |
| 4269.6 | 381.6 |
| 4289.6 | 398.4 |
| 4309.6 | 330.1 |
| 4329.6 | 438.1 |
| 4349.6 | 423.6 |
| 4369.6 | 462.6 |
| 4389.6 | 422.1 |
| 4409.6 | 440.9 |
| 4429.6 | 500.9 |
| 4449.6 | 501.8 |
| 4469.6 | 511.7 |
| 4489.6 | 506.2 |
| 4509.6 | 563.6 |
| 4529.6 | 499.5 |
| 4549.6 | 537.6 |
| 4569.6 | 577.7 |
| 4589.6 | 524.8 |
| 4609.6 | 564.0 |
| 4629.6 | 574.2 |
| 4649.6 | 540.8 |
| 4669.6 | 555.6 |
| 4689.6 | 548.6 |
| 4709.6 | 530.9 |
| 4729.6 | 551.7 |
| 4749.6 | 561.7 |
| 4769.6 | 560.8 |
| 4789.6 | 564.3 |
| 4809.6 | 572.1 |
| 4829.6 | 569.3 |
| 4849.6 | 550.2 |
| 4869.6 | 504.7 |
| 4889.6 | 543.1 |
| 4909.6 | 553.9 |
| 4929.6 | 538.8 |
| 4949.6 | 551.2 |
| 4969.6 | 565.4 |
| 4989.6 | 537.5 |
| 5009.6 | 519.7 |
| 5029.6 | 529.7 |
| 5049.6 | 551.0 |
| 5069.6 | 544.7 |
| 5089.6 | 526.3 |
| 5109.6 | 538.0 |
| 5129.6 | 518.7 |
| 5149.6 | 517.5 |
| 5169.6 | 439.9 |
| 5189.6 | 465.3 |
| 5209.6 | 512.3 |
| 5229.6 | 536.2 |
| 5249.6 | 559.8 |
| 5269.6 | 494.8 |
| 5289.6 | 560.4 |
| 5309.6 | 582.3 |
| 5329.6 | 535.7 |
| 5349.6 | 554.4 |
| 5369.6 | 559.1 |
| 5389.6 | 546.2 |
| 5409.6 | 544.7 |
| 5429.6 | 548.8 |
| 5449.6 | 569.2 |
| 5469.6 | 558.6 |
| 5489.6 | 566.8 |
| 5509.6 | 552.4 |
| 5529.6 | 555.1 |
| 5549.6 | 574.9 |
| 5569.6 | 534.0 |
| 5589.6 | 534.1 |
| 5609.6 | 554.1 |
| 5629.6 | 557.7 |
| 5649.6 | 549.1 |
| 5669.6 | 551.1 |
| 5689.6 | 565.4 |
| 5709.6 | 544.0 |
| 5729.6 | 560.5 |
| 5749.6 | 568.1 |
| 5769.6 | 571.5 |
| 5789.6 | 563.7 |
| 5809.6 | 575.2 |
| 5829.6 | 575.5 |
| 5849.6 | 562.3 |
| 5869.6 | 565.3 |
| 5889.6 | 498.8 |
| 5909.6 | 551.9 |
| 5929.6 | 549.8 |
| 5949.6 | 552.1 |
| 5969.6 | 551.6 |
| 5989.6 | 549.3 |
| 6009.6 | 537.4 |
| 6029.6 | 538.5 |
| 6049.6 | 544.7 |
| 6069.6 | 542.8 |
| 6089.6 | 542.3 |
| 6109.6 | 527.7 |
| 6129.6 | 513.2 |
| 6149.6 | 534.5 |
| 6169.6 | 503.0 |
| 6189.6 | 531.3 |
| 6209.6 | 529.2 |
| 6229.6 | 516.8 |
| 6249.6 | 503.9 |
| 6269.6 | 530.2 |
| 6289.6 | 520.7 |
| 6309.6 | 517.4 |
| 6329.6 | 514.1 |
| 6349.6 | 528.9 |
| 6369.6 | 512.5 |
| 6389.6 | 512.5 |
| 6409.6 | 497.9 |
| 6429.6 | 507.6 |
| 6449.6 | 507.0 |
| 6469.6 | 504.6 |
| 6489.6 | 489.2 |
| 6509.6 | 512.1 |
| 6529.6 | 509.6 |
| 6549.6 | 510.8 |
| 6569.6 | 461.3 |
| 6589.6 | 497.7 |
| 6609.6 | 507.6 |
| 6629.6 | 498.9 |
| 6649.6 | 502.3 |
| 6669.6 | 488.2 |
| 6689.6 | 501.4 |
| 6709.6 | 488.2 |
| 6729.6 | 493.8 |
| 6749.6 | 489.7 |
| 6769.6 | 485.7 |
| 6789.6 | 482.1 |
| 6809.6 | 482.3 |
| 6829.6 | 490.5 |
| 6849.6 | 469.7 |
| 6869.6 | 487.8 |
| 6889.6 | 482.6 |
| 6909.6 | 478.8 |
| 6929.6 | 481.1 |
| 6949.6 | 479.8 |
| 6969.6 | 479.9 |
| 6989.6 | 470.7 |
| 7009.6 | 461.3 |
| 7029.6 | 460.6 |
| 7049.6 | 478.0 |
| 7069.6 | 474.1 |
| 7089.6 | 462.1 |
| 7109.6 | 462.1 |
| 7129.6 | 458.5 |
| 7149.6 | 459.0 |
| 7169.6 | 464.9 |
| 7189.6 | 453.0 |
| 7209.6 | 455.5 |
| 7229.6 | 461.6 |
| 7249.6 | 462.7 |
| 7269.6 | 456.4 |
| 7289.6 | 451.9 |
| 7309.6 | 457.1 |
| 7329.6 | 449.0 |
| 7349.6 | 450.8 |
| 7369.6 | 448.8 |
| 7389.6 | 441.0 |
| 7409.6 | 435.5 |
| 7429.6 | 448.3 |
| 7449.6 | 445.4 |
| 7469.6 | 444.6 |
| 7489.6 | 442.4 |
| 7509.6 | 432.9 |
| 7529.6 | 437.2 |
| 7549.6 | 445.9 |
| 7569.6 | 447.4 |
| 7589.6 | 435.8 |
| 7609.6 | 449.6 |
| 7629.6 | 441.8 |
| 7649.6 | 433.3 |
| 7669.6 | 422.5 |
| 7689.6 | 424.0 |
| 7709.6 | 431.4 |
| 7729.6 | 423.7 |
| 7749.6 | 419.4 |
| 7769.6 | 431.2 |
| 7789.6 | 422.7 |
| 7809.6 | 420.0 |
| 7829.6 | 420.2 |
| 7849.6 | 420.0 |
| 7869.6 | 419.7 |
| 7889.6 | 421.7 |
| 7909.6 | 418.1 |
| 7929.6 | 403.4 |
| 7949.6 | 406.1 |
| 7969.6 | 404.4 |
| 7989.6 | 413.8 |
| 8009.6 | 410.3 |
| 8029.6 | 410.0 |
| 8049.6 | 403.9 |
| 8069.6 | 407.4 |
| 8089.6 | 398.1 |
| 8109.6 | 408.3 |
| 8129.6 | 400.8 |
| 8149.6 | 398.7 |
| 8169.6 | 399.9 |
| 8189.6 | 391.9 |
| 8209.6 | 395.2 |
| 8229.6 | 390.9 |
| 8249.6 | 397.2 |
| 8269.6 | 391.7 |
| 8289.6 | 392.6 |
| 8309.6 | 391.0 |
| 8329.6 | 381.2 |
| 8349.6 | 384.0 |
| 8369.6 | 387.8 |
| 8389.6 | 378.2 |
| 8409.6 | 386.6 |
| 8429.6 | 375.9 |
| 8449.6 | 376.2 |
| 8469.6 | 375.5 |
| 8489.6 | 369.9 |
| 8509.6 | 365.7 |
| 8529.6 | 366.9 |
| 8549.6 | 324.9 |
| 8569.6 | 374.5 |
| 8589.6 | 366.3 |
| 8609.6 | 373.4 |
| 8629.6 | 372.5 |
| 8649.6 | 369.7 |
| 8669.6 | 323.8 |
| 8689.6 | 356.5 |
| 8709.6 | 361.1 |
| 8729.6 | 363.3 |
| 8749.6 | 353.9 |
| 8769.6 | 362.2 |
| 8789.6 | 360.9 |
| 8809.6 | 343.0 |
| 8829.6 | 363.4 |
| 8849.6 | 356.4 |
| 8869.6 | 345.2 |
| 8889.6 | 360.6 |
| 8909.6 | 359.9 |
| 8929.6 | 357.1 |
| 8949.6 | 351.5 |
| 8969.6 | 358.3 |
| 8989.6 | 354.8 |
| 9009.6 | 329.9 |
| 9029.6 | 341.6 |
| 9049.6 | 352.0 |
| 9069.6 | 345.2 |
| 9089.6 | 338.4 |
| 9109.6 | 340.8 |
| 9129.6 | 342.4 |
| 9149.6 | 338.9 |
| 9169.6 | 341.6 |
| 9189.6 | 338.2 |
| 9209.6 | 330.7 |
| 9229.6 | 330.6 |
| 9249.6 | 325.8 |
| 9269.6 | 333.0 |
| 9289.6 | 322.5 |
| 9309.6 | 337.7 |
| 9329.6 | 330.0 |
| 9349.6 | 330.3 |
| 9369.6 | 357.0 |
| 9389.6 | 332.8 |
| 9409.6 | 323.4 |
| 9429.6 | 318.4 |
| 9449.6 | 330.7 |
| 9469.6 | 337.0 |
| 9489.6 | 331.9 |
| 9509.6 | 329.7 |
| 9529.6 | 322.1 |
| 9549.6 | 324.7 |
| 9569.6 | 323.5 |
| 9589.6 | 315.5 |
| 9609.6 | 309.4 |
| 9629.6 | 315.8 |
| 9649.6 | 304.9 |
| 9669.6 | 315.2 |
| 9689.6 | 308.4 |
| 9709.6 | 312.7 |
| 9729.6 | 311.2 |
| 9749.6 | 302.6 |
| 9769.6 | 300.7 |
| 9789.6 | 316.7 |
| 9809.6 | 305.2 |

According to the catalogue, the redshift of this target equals 0.000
